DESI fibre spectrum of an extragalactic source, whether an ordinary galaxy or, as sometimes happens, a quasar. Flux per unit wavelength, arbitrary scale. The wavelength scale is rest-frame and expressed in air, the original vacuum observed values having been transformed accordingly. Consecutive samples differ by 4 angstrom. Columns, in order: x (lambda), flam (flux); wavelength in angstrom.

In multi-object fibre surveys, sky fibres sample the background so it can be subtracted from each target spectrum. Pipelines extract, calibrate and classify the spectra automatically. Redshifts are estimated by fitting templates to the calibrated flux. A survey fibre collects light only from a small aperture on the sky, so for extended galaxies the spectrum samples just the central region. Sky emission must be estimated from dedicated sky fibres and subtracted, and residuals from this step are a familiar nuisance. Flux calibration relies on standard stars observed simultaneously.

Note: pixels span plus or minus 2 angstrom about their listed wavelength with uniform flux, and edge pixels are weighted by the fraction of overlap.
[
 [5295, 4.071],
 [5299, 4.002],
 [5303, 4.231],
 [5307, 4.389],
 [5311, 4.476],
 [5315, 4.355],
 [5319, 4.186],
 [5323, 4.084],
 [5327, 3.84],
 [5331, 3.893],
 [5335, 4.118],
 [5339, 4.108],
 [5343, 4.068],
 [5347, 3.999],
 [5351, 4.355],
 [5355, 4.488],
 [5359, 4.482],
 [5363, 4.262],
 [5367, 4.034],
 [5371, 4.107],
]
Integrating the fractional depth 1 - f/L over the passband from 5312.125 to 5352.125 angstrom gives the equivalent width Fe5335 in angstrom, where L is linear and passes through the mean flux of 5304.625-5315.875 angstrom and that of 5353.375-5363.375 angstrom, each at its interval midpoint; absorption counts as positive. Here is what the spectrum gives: 2.8 angstrom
